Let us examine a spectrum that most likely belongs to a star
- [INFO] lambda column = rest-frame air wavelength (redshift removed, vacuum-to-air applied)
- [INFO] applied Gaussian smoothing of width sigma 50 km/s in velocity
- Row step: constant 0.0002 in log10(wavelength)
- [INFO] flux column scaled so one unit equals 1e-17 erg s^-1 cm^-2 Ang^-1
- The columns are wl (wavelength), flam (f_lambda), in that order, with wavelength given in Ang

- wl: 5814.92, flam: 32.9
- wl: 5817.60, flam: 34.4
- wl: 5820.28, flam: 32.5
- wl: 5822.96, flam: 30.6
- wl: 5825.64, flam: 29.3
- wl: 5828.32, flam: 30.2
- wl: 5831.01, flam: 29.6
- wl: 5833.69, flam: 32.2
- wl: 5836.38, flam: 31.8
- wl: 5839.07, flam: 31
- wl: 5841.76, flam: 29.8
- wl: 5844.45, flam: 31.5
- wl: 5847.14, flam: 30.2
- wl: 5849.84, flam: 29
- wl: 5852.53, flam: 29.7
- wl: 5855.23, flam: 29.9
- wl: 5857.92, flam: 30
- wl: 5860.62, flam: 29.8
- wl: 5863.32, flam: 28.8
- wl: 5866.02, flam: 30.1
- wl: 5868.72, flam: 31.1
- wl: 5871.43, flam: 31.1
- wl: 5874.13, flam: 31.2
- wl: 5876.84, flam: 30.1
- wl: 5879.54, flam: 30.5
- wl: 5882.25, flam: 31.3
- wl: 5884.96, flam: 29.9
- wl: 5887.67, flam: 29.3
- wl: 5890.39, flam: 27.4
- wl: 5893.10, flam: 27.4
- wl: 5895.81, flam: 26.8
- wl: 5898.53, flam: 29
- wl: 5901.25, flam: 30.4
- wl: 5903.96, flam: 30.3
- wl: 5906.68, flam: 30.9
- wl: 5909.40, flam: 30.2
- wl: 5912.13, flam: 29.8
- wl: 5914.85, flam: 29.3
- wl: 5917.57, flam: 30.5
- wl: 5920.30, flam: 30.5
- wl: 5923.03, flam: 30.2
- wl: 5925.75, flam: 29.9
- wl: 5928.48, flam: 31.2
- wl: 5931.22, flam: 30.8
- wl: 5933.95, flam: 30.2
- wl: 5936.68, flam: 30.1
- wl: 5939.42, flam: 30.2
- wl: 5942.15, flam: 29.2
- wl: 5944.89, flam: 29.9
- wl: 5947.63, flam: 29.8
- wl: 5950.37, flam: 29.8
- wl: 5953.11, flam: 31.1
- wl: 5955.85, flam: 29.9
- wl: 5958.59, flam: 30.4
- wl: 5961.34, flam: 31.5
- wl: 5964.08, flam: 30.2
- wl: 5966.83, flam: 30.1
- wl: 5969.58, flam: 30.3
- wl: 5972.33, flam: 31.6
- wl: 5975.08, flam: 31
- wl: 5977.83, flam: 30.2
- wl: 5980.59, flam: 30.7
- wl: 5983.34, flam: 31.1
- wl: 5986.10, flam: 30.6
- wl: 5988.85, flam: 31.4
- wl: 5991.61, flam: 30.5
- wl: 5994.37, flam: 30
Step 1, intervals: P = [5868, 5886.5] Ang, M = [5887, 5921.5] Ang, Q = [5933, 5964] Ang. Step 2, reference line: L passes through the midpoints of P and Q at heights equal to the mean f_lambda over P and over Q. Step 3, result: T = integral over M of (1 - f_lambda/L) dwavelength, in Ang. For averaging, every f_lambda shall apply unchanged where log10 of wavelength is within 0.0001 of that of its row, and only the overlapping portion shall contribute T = 1.3 Ang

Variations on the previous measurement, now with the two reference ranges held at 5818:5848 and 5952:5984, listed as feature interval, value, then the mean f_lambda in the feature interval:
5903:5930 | 0.42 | 30.3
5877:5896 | 1.03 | 29.2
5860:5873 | 0.27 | 30.2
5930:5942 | 0.20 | 30.2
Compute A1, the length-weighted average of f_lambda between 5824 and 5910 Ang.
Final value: 30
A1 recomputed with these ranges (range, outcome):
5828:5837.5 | 31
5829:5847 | 30.9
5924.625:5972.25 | 30.3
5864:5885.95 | 30.6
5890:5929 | 29.6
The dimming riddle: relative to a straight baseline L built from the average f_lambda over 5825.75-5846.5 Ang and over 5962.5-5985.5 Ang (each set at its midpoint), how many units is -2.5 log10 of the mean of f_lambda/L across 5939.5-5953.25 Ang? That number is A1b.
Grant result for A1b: 0.03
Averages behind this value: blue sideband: 30.8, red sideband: 30.7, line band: 29.9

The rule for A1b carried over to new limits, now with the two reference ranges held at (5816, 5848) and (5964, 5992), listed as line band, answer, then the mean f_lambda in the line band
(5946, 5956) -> 0.02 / 30.2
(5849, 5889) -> 0.03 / 30.1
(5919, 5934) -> 0.01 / 30.5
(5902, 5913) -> 0.02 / 30.3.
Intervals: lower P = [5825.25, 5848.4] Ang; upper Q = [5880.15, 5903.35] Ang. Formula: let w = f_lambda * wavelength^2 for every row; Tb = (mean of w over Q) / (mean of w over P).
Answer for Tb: 1.0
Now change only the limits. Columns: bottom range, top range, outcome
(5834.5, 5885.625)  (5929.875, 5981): 1.03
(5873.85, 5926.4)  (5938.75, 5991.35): 1.05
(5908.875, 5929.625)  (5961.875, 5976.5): 1.03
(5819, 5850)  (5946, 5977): 1.04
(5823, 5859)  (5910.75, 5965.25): 1.03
